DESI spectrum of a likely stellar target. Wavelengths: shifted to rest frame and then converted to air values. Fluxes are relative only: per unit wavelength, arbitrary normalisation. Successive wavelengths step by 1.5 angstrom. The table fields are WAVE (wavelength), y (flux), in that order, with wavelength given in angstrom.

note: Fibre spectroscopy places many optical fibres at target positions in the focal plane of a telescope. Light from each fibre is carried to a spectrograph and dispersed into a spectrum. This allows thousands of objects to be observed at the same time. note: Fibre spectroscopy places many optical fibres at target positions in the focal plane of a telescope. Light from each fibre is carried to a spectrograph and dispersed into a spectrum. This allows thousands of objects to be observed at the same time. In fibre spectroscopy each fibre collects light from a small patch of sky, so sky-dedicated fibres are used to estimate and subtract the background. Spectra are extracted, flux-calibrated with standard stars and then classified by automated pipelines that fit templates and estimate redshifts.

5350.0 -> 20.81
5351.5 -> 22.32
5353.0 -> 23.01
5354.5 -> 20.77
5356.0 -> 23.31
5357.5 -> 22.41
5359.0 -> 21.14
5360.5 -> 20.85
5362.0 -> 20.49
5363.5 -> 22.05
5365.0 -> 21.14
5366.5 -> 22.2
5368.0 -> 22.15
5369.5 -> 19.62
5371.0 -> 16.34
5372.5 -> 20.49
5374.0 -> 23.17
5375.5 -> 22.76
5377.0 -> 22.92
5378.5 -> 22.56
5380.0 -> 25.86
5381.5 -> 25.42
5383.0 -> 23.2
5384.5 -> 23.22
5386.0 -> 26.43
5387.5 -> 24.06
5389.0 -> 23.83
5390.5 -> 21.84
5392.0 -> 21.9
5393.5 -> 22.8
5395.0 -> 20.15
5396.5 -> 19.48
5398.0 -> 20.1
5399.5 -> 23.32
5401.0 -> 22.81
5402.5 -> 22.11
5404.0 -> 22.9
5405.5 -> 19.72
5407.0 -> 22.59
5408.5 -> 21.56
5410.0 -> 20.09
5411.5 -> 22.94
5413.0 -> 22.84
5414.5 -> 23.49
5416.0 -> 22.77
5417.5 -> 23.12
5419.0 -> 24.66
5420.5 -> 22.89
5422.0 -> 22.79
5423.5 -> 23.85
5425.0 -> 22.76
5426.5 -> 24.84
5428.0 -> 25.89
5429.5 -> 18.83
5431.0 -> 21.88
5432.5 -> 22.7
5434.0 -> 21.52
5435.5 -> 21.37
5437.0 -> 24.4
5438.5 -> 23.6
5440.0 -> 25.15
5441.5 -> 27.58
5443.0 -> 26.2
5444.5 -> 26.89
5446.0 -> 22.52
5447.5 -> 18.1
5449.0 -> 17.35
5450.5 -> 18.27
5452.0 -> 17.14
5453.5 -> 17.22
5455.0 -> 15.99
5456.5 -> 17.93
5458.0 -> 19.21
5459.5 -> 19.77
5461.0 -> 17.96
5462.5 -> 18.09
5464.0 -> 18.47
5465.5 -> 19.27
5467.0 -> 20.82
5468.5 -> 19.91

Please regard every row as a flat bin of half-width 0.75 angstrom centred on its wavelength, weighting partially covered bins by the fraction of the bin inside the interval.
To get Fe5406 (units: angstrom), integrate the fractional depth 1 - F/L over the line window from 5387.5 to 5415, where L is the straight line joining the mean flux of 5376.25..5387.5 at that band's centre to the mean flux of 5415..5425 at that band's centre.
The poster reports 2.1 angstrom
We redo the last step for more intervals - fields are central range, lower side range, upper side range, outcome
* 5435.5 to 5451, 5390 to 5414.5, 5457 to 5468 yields -2.4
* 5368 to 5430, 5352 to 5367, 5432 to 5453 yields -1.5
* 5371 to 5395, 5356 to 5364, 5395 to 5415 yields -1.5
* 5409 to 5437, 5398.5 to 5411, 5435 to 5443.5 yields 0.7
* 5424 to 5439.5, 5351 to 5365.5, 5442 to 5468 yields -2.1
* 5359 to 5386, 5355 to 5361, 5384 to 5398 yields 0.1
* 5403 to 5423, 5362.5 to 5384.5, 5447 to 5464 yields -2.4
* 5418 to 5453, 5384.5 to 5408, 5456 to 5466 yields -4.4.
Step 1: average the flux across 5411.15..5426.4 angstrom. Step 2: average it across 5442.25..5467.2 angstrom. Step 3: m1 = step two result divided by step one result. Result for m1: 0.84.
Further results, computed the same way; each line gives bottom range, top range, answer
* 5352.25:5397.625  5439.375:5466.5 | 0.91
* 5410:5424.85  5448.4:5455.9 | 0.75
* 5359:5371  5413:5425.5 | 1.11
